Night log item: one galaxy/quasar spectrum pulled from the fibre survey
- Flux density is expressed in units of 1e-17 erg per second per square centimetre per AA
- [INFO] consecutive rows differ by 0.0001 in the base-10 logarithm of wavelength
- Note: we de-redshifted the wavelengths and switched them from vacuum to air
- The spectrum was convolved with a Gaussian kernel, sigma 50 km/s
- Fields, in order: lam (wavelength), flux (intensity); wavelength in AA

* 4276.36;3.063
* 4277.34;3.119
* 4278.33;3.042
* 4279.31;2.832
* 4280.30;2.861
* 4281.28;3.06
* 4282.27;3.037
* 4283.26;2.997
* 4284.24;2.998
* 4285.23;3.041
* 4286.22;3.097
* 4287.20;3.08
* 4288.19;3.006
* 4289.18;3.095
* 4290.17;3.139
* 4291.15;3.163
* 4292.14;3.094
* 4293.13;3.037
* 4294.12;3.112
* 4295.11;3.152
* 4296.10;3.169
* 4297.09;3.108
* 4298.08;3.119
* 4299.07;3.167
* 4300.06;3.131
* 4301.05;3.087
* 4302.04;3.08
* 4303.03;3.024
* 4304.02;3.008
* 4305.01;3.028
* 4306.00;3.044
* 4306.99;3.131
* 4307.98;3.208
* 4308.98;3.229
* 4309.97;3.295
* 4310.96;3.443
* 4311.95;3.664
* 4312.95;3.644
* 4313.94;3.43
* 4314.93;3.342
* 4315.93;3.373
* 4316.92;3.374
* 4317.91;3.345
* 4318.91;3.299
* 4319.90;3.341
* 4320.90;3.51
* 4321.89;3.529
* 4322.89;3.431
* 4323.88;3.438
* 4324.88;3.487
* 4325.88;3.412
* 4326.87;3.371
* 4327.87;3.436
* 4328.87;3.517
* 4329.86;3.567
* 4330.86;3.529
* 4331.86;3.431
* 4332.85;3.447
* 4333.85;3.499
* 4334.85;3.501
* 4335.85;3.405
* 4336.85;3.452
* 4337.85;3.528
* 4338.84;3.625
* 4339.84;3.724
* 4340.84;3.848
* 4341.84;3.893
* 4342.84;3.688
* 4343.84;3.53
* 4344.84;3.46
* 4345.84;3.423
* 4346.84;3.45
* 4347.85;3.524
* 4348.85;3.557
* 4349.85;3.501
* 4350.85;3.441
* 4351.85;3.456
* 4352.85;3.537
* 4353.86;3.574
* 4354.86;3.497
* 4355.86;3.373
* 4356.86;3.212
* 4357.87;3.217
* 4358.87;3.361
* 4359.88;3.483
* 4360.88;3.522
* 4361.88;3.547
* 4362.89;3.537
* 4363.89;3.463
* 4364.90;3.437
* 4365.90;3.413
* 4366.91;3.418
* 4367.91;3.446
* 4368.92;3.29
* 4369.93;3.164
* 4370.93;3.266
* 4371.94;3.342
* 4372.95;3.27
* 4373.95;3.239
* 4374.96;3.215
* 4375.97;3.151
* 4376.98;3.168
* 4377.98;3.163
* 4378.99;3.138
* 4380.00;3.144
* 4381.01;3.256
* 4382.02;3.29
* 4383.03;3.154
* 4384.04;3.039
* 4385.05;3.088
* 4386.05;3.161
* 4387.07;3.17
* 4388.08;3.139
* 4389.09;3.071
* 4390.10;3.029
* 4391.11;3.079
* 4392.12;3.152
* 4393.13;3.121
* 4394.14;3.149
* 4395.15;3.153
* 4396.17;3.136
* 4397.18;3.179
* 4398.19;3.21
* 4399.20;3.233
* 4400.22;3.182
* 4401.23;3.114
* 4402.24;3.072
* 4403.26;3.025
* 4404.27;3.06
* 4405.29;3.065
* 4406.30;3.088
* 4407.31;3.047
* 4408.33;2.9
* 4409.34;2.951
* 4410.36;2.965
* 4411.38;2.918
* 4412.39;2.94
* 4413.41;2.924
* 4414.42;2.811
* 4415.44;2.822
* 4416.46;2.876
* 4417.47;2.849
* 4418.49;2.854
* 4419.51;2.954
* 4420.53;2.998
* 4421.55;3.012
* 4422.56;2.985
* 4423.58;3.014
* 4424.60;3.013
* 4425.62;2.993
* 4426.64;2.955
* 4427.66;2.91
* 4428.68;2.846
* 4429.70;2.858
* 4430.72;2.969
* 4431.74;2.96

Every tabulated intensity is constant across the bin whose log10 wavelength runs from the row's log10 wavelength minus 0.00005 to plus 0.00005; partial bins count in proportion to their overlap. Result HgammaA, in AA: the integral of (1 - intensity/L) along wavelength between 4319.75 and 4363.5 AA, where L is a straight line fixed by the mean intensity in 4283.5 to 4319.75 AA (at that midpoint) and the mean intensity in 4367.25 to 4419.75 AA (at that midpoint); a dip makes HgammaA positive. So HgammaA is -4.80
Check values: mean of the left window 3.19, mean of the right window 3.1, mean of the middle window 3.5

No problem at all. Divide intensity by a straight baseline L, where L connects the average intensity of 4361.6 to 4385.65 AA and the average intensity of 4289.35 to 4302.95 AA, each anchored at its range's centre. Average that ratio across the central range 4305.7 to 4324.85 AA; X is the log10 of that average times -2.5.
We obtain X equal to -0.07 mag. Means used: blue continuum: 3.12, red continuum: 3.27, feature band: 3.38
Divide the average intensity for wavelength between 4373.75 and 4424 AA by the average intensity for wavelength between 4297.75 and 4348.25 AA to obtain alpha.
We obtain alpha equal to 0.90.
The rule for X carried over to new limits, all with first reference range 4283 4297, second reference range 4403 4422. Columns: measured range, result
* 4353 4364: -0.14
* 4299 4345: -0.12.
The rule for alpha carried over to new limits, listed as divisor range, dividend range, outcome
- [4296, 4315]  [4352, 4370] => 1.06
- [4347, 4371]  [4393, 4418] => 0.88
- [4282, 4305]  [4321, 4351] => 1.14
